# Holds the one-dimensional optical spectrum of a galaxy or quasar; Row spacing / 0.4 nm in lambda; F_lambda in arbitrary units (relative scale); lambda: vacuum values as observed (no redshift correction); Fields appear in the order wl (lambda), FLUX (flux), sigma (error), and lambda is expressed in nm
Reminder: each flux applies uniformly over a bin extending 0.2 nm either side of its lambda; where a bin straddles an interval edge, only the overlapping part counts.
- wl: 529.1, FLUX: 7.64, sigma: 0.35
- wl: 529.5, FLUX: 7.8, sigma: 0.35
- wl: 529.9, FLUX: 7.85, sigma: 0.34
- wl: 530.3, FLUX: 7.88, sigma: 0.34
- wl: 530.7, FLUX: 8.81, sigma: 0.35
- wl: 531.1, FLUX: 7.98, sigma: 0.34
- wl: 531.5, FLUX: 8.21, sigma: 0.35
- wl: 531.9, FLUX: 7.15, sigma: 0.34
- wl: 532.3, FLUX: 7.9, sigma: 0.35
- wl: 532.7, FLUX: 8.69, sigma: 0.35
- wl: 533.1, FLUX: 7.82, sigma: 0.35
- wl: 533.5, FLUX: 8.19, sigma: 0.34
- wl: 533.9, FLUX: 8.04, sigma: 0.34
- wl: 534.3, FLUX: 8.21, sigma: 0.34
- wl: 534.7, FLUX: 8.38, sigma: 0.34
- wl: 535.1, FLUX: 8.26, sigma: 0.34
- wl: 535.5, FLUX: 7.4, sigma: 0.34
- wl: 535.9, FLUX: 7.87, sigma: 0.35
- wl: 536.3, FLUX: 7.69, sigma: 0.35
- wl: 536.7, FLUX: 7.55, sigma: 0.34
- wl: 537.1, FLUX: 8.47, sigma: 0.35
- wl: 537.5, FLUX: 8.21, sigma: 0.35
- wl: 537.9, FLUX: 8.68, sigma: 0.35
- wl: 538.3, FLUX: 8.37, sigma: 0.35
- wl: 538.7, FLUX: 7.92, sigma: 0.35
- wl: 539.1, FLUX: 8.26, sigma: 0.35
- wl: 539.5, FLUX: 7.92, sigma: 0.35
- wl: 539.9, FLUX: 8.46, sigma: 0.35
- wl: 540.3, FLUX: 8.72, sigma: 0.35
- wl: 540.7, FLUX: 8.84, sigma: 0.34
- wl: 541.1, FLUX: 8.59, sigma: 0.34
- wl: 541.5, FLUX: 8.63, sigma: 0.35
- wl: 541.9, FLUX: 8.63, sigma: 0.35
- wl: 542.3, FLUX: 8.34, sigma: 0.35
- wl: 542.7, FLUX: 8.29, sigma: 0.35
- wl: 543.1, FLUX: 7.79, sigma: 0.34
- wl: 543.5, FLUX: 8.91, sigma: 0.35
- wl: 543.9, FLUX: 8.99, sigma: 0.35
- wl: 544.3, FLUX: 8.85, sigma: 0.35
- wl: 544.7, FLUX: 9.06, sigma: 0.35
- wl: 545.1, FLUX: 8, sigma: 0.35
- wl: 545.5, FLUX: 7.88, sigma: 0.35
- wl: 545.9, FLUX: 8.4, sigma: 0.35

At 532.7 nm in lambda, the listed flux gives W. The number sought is 8.69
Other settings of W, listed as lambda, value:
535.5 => 7.4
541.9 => 8.63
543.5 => 8.91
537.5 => 8.21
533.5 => 8.19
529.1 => 7.64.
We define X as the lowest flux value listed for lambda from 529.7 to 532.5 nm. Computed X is 7.15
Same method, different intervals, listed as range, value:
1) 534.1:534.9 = 8.21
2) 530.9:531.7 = 7.98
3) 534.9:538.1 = 7.4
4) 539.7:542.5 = 8.34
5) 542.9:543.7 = 7.79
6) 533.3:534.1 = 8.04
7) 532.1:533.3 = 7.82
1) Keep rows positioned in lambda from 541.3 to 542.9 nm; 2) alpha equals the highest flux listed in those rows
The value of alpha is 8.63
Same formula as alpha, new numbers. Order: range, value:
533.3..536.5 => 8.38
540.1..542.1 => 8.84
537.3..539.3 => 8.68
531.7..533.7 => 8.69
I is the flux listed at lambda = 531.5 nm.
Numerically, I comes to 8.21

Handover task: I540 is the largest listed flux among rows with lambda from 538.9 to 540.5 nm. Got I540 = 8.72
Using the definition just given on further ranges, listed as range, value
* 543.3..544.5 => 8.99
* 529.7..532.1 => 8.81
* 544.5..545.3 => 9.06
